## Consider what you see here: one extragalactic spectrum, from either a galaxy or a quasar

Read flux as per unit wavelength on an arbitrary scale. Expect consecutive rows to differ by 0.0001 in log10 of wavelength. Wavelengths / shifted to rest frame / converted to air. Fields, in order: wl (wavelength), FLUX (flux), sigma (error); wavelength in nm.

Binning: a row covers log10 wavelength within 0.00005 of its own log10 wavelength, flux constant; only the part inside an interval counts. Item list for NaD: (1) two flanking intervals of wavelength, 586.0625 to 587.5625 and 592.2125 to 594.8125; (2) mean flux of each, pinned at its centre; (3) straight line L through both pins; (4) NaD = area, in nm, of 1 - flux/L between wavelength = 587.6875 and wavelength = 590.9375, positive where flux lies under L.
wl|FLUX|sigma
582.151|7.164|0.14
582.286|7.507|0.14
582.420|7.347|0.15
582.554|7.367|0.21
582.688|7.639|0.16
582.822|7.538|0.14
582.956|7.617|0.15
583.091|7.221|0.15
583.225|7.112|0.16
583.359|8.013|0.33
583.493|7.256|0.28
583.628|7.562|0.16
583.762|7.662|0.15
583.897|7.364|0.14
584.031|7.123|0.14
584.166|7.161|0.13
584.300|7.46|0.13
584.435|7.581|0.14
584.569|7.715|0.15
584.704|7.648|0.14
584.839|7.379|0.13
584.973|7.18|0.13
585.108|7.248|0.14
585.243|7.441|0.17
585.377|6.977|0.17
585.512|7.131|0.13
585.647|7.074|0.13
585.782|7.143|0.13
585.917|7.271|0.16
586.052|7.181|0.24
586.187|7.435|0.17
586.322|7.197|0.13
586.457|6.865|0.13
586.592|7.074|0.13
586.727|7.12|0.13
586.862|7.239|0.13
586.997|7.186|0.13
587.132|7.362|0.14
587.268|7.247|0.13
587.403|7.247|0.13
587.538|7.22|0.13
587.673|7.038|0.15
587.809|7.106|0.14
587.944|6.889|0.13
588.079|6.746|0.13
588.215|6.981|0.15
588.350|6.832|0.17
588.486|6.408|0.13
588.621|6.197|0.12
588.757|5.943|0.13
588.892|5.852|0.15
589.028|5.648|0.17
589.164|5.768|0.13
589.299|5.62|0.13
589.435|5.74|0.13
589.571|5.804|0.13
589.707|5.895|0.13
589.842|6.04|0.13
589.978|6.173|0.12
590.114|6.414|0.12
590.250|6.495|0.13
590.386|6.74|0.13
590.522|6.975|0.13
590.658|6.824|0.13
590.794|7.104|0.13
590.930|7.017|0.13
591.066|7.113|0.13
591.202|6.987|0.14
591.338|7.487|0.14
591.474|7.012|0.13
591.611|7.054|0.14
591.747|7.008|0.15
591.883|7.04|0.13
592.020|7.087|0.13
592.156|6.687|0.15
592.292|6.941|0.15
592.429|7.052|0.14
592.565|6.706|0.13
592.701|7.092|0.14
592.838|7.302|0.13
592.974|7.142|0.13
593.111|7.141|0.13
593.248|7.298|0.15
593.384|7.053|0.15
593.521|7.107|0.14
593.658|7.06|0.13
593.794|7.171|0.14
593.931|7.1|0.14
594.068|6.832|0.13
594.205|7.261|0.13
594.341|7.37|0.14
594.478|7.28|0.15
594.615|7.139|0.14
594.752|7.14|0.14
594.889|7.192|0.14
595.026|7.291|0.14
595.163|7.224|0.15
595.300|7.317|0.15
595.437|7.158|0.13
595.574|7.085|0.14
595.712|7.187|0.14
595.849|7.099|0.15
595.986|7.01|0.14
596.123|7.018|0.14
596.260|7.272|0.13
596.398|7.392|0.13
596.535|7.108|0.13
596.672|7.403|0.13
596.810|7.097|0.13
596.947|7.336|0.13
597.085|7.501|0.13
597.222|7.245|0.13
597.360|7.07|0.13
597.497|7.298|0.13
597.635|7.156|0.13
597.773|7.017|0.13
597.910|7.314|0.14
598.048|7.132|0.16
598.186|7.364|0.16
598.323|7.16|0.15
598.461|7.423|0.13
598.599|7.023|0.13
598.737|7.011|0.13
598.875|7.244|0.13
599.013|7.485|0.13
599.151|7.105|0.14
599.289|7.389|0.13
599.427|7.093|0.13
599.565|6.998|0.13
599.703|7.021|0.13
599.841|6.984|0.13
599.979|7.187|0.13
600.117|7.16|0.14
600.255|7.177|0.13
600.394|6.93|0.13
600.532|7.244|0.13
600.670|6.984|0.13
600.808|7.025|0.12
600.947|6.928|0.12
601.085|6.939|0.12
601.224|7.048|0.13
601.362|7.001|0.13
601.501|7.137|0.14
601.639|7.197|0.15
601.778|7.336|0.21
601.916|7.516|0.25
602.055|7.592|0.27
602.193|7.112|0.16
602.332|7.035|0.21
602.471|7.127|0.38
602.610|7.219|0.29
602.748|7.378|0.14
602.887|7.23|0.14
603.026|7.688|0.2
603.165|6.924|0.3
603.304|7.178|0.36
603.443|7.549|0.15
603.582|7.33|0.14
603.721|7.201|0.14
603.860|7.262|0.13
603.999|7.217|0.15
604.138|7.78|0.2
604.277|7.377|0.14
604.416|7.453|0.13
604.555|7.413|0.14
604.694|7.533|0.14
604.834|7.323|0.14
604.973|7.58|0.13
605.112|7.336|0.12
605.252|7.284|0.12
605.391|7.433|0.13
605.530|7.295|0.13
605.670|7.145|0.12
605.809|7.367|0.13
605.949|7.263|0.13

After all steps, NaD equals 0.36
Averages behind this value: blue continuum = 7.2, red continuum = 7.11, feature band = 6.38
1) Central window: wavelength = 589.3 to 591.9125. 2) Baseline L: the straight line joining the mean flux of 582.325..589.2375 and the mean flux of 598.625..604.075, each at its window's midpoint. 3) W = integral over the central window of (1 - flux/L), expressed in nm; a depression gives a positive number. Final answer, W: 0.18 nm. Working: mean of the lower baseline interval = 7.12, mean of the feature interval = 6.65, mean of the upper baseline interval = 7.18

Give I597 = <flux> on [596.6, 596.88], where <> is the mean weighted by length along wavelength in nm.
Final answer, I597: 7.25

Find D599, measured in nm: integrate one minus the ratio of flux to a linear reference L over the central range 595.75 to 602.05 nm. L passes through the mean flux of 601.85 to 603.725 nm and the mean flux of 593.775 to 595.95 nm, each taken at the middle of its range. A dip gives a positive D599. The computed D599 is 0.05 nm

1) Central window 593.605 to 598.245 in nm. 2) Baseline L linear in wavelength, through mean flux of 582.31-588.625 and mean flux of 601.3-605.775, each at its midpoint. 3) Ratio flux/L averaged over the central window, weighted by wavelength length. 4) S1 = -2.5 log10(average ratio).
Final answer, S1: 0.01 mag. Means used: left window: 7.24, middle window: 7.2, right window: 7.32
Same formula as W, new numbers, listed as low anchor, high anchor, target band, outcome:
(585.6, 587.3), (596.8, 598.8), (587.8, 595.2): 0.42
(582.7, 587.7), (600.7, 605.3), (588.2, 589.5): 0.22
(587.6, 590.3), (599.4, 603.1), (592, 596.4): -0.31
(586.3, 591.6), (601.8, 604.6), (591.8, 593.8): -0.06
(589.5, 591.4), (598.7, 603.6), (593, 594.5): -0.07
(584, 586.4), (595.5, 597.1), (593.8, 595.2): 0.01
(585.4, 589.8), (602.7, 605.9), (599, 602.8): 0.04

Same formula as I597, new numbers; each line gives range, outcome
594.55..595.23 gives 7.2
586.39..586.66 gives 6.97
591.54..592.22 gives 6.97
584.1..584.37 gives 7.32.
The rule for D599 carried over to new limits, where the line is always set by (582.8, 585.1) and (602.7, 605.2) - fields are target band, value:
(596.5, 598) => 0.033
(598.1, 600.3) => 0.063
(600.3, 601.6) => 0.062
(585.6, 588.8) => 0.181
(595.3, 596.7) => 0.043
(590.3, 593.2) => 0.153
